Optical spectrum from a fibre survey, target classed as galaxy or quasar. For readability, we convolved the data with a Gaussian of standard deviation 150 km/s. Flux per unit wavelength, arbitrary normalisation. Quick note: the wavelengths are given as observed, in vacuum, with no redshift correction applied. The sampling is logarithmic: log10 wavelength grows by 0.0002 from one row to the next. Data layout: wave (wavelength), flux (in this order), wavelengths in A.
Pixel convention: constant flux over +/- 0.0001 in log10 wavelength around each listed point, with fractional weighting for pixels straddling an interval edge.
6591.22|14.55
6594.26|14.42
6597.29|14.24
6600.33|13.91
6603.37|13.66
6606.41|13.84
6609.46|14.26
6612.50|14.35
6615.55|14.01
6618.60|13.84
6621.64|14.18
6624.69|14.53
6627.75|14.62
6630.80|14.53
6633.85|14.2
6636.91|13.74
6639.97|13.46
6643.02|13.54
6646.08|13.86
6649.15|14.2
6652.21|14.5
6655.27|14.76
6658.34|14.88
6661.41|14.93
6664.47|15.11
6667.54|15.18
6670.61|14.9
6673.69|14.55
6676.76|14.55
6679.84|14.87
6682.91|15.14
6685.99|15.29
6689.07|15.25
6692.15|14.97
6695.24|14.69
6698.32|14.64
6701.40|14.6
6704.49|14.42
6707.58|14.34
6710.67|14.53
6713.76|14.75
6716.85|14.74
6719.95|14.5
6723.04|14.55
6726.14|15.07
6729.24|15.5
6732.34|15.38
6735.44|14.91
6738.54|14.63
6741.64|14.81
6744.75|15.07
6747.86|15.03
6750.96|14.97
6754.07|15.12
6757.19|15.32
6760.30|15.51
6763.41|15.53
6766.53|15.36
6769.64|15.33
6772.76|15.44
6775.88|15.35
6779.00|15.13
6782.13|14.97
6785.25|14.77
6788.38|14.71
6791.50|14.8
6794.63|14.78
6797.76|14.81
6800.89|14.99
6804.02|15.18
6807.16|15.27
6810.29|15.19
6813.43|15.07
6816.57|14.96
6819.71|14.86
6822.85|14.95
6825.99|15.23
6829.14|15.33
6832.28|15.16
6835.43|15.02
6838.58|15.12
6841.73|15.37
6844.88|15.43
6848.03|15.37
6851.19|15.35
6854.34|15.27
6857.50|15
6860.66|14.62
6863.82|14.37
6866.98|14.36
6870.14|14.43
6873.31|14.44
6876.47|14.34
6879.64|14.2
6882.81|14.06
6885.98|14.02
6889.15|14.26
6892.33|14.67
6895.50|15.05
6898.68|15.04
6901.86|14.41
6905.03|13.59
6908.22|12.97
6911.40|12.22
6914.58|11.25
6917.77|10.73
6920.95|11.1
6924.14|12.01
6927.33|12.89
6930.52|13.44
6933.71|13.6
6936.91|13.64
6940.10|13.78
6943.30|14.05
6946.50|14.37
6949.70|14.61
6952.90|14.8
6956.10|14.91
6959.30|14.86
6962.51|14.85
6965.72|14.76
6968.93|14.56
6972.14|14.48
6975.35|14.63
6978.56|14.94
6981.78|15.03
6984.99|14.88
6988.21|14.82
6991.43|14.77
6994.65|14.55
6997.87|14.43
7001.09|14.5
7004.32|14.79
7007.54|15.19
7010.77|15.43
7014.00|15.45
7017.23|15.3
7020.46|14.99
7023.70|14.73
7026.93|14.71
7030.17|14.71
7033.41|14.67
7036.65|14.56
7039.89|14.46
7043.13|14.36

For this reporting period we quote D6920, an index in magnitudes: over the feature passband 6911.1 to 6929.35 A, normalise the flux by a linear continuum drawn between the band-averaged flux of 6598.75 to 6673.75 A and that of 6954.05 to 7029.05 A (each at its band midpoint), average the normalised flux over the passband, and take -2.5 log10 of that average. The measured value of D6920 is 0.25 mag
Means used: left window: 14.3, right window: 14.8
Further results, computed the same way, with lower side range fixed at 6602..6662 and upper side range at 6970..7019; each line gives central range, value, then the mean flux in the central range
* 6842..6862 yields -0.04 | 15.2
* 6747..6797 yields -0.05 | 15.1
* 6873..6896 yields 0.02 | 14.3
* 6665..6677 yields -0.04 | 14.8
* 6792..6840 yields -0.04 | 15.1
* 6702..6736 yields -0.03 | 14.8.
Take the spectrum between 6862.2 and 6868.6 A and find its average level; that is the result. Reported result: 14.4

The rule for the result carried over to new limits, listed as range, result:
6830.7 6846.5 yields 15.2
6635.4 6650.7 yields 13.8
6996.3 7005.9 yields 14.6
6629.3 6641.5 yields 14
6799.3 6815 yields 15.1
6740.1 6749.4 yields 15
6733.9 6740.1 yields 14.8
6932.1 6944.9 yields 13.8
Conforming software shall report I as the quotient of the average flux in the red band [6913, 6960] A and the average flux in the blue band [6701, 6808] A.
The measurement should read 0.89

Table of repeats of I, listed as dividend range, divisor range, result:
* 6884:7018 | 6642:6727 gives 0.96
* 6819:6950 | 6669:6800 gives 0.95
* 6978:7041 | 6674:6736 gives 1.00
